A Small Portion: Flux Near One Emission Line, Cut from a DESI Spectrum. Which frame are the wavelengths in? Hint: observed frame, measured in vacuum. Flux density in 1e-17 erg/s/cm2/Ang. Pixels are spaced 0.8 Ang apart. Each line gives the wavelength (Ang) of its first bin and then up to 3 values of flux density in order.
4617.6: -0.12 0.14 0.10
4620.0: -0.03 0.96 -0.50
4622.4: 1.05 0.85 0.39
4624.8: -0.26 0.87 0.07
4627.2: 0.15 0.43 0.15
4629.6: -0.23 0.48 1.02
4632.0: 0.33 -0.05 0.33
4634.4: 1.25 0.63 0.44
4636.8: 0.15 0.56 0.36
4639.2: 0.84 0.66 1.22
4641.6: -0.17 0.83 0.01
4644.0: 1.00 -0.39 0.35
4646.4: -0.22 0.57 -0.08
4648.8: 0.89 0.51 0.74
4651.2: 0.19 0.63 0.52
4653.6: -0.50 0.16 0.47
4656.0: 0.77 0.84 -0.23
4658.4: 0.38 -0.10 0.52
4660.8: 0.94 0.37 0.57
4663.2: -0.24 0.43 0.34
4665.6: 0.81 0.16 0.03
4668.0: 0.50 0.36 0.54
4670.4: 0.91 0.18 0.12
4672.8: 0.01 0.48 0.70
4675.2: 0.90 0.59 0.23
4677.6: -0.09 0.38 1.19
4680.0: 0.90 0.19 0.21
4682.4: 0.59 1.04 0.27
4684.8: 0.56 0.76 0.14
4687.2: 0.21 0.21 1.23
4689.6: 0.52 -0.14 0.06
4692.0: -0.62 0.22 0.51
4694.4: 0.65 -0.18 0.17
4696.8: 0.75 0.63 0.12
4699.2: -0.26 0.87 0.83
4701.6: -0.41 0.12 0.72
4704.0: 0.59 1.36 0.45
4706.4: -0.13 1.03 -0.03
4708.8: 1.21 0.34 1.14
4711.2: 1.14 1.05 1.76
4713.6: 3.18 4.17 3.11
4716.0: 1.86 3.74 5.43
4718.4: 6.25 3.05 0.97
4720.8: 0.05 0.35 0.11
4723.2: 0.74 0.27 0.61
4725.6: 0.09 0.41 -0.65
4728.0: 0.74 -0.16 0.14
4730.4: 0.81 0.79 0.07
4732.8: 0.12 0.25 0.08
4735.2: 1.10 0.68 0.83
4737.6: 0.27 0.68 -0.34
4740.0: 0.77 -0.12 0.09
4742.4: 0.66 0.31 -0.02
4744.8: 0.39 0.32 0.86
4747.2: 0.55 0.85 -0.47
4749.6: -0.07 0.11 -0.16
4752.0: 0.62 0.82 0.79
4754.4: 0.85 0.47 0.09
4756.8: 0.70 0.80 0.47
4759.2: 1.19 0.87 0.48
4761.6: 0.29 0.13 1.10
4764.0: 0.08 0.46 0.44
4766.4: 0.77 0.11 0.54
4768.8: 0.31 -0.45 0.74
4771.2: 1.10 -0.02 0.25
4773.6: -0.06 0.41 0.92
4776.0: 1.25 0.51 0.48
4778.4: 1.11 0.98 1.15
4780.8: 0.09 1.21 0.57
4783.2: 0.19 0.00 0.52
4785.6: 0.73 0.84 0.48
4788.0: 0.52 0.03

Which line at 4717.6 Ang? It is [O II] 3727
